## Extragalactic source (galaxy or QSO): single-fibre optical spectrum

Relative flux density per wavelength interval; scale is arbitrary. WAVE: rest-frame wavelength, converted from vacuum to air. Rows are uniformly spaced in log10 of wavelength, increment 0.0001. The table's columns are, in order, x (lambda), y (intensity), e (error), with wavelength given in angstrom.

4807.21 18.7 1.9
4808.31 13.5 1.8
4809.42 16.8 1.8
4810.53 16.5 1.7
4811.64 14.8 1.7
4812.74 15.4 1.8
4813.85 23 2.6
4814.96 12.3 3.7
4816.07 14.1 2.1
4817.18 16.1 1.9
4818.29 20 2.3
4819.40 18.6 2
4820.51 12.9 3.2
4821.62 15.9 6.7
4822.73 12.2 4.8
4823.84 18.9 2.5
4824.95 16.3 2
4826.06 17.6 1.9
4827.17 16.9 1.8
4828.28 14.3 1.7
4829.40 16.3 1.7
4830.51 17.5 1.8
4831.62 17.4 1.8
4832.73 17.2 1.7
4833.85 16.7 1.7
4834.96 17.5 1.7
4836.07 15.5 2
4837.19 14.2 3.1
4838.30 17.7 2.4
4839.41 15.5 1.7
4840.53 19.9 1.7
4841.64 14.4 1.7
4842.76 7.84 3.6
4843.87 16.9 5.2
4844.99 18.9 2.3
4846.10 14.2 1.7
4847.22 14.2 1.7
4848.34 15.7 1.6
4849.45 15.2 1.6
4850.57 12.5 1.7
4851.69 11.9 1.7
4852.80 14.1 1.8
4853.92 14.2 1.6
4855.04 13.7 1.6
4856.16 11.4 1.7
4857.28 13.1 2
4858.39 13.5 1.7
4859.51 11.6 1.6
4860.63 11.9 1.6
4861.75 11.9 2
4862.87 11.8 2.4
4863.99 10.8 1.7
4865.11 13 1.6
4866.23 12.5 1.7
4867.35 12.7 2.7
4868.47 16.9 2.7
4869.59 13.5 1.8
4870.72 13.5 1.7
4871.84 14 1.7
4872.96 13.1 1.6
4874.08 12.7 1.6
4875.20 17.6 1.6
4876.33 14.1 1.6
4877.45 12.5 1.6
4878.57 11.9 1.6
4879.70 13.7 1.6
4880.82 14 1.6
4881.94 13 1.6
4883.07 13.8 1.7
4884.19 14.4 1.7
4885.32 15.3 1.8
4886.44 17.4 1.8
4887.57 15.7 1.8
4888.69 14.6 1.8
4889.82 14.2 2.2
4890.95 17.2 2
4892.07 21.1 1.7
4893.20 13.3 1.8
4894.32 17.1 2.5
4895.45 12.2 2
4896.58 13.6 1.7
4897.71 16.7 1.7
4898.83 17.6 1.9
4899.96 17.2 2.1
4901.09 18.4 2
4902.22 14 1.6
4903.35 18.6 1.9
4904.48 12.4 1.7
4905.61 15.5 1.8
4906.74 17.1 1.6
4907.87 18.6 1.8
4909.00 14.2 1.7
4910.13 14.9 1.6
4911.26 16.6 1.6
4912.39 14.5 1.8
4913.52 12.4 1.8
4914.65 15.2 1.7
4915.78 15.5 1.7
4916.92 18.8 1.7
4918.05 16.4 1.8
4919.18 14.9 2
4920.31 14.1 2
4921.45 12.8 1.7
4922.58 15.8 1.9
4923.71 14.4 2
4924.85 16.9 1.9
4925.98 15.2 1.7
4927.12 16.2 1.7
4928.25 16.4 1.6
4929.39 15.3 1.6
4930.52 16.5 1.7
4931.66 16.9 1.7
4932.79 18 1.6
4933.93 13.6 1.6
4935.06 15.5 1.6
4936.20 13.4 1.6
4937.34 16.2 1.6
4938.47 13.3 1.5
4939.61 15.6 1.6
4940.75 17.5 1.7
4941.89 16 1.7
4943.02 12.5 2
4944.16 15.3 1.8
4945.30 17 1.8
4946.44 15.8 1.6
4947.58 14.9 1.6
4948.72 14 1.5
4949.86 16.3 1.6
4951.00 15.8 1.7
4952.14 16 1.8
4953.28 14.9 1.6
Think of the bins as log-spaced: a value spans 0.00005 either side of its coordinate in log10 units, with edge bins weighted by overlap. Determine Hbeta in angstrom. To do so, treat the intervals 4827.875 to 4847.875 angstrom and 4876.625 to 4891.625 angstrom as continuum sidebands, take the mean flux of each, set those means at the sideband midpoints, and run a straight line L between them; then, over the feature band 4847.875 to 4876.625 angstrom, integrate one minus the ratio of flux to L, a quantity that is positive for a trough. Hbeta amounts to 3.5 angstrom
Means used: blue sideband 15.9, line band 13.3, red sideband 14.5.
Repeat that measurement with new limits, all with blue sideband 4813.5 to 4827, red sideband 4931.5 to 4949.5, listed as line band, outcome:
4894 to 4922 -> 0.1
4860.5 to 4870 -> 1.9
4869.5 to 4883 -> 1.9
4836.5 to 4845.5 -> 0.3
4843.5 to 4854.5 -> 1.0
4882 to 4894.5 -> 0.1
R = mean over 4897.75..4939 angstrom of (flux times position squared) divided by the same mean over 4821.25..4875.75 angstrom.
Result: 1.10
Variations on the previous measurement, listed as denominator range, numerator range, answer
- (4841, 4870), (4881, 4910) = 1.19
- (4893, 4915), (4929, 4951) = 1.01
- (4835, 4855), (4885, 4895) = 1.11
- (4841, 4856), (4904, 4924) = 1.11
